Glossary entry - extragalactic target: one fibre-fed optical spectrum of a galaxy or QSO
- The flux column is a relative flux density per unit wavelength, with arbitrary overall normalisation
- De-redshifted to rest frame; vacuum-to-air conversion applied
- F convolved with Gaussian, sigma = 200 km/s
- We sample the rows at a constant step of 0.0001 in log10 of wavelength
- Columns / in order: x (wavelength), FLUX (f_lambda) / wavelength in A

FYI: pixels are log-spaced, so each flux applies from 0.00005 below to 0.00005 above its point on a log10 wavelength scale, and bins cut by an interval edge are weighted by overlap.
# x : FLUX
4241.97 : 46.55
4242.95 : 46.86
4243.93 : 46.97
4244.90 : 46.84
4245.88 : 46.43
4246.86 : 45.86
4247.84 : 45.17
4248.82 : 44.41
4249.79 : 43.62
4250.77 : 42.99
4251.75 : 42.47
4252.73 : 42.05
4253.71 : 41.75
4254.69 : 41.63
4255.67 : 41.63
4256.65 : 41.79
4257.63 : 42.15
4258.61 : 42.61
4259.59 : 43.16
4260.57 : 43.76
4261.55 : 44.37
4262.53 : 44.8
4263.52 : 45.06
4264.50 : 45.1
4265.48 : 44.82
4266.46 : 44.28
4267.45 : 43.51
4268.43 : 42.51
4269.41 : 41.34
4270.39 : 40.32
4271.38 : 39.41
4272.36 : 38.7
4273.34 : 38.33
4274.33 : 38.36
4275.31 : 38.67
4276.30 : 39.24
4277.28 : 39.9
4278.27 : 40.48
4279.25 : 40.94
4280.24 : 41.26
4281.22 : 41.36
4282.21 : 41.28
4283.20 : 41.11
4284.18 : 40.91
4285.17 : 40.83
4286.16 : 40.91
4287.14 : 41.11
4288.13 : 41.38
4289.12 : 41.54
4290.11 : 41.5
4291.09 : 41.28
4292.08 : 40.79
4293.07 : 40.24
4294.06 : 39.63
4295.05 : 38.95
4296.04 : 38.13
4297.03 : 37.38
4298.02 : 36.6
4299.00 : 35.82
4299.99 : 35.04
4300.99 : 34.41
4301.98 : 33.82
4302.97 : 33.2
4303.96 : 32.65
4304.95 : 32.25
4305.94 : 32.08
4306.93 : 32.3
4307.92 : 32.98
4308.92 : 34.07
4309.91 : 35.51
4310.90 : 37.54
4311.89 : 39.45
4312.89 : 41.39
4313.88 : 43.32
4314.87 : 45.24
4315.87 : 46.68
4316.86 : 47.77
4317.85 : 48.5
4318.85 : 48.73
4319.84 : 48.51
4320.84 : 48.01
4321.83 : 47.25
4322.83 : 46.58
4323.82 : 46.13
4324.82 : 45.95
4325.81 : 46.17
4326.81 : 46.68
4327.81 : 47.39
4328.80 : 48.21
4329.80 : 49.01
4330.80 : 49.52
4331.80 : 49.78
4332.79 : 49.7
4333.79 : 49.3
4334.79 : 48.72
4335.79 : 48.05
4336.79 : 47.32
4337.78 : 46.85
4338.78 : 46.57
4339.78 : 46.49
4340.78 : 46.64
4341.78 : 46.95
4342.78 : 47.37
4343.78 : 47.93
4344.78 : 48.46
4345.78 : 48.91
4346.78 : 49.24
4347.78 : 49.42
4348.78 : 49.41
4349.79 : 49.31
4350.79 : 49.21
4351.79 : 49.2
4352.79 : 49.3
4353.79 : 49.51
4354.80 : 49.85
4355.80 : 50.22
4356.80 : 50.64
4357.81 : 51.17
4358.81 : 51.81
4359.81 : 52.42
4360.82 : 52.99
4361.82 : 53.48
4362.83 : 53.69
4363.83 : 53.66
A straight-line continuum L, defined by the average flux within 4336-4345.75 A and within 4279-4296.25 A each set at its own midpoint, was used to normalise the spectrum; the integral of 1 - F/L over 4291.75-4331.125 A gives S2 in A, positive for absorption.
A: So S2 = 2.4 A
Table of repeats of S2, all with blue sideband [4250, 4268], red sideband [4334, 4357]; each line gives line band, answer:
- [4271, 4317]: 6.6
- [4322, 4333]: -0.1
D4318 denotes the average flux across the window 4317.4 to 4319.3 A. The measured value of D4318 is 48.5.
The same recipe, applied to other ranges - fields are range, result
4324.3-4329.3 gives 46.9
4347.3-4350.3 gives 49.3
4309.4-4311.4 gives 36.7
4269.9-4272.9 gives 39.5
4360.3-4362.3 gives 53.2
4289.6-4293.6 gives 41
